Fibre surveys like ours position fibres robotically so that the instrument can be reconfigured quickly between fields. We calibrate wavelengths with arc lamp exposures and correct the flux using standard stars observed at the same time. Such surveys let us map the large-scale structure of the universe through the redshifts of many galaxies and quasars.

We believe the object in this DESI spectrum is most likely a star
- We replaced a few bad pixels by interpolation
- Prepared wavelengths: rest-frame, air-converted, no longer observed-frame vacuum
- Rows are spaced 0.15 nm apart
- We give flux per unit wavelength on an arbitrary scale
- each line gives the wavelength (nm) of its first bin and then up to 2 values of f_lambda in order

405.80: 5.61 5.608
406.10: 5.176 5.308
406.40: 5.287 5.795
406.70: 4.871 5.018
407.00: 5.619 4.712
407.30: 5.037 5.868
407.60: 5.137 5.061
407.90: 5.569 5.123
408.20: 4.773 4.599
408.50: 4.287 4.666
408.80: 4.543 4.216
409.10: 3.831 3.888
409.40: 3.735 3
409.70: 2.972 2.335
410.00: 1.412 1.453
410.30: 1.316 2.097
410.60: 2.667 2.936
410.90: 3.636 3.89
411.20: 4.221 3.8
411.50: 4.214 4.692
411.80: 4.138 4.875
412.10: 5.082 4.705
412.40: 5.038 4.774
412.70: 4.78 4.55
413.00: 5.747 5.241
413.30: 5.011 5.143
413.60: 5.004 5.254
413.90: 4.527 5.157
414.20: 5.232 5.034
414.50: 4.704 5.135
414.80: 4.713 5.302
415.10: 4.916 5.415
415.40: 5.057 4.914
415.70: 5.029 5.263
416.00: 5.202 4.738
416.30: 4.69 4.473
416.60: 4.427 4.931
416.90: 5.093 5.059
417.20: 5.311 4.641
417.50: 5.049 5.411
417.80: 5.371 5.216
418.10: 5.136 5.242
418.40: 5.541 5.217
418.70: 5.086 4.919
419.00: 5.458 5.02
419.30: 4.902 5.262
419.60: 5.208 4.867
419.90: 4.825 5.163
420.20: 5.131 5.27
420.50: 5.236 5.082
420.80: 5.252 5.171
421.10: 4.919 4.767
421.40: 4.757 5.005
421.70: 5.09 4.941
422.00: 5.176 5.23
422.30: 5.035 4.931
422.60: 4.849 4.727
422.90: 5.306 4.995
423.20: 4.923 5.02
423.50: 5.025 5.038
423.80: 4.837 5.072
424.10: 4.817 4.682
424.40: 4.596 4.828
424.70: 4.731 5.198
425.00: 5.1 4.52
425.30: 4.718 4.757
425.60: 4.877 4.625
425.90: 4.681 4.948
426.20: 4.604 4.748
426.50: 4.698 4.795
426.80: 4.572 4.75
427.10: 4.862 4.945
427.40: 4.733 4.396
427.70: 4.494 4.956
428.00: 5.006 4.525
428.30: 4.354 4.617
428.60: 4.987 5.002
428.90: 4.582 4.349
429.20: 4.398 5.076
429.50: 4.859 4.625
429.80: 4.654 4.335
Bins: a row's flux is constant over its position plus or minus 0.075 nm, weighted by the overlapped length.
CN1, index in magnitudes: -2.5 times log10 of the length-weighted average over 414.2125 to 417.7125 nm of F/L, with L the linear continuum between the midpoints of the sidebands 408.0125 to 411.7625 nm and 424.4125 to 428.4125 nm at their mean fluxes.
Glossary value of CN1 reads -0.25 mag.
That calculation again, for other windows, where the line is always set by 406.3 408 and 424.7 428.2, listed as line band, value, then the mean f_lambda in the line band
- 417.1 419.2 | -0.04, 5.19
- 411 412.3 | 0.17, 4.41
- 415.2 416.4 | 0.00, 5.02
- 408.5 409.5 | 0.25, 4.13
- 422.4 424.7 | -0.01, 4.9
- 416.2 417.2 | 0.04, 4.82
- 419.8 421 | -0.05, 5.13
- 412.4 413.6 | 0.02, 5.03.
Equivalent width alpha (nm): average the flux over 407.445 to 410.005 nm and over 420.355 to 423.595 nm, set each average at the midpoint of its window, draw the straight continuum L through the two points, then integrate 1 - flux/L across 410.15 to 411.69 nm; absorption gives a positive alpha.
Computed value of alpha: 0.40 nm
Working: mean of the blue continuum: 4.2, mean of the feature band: 3.22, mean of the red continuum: 5.03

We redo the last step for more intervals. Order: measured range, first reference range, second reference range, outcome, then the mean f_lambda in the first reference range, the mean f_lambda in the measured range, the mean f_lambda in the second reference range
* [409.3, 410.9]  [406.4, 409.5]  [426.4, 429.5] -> 0.78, 4.81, 2.47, 4.71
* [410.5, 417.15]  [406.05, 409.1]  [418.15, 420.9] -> 0.46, 5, 4.73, 5.15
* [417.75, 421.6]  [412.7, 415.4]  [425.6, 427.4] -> -0.15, 5.06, 5.12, 4.75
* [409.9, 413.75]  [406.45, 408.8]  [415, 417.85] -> 0.76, 5.06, 4.03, 5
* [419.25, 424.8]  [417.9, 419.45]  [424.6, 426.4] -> 0.00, 5.18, 4.99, 4.79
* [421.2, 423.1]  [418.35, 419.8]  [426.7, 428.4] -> 0.00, 5.15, 4.99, 4.69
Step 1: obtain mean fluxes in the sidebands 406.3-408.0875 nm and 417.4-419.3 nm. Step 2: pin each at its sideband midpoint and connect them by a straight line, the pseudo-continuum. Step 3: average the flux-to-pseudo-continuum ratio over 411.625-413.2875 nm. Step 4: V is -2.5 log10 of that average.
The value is 0.07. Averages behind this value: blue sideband 5.26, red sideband 5.2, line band 4.89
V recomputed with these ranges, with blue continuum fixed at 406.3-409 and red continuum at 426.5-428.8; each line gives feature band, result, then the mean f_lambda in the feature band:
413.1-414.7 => -0.02 mag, 5.04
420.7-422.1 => -0.04 mag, 5.01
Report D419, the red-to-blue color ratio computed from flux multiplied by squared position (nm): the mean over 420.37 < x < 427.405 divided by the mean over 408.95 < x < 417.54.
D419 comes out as 1.2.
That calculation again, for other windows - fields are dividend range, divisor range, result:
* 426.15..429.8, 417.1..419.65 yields 0.95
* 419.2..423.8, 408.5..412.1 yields 1.53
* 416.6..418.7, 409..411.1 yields 1.90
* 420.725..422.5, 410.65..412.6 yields 1.23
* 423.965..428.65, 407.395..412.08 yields 1.34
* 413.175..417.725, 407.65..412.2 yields 1.36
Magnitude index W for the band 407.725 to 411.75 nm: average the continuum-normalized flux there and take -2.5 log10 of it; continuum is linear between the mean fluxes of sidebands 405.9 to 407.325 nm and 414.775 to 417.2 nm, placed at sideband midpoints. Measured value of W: 0.38 mag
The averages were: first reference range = 5.24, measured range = 3.65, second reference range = 4.97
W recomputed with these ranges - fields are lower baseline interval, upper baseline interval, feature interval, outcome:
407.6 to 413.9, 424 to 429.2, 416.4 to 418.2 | -0.15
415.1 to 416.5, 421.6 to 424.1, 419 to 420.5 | -0.02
